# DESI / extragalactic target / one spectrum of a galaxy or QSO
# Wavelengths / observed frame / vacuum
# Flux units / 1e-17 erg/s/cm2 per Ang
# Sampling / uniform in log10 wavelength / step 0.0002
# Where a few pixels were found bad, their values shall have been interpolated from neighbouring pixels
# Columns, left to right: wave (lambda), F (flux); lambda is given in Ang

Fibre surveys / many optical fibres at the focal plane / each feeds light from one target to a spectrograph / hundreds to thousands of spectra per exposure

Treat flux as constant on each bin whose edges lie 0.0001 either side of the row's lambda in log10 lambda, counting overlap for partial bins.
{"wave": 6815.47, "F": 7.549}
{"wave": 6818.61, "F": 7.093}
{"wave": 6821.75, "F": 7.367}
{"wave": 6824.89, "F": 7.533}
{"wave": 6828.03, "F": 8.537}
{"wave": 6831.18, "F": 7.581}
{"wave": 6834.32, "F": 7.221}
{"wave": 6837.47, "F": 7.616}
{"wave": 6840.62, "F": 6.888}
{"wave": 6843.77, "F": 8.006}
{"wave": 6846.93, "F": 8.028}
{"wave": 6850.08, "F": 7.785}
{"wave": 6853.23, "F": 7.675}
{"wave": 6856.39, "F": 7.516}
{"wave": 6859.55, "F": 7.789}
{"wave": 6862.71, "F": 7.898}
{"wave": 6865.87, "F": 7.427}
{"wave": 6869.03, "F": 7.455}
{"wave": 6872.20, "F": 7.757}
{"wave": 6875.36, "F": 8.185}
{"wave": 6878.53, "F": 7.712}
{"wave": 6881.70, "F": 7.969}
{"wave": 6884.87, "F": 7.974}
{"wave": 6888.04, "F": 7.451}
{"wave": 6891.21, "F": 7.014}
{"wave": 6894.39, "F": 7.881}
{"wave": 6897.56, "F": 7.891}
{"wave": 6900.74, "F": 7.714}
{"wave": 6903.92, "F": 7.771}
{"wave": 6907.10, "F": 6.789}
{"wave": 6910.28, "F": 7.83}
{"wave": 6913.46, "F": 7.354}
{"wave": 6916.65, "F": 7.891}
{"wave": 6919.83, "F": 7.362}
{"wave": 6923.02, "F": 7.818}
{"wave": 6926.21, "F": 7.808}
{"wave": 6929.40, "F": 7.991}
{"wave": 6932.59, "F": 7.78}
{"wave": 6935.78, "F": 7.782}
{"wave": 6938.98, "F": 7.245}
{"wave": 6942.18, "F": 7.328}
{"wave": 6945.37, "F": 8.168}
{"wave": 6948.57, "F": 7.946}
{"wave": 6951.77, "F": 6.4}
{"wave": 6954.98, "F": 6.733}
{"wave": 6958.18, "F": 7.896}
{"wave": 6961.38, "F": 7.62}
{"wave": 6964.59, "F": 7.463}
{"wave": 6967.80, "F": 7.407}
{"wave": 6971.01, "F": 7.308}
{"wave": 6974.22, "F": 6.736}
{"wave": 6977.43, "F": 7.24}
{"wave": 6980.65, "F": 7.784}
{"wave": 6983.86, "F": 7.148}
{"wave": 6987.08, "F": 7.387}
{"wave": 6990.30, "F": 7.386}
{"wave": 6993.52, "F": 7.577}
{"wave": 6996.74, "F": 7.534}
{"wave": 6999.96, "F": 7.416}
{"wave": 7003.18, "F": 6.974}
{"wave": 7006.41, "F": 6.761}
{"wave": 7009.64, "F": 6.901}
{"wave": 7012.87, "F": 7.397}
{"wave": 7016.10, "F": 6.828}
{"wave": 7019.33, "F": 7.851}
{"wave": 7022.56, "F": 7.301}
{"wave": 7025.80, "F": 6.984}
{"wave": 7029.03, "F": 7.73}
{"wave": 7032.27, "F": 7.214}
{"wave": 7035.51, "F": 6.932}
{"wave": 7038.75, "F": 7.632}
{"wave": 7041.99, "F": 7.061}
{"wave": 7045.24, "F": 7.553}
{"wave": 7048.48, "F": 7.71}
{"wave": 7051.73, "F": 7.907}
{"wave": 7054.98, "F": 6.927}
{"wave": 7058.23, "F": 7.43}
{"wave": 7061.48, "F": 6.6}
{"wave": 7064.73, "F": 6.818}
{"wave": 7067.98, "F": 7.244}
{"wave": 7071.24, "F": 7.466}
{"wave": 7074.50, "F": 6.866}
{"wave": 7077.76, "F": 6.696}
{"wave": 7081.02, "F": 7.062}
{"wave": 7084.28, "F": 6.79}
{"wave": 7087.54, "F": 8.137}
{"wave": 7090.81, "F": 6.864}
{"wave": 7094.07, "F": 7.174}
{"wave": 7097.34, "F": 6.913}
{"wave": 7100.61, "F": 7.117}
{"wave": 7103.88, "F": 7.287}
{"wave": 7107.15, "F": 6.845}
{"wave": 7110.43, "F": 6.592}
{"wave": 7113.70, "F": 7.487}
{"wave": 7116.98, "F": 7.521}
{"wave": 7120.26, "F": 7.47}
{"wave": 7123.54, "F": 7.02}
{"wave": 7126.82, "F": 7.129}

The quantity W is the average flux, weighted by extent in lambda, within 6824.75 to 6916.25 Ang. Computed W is 7.67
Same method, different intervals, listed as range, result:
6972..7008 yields 7.27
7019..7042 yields 7.33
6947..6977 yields 7.28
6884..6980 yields 7.52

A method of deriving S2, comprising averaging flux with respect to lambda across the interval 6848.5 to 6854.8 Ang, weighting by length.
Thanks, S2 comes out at 7.74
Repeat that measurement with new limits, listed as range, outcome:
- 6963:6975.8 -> 7.23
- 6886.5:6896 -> 7.45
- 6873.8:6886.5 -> 7.96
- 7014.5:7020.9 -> 7.34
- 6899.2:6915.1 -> 7.49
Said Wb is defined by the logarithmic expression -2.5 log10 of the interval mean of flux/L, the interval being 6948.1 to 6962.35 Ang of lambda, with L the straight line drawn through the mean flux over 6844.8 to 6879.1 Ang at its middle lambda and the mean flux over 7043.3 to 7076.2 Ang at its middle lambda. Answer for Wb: 0.04 mag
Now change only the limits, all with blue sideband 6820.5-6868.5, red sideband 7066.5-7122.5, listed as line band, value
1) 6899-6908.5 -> 0.01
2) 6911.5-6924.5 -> -0.02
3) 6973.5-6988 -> 0.01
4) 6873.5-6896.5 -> -0.02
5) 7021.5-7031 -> -0.01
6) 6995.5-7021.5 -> 0.02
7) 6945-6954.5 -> 0.02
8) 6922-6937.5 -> -0.05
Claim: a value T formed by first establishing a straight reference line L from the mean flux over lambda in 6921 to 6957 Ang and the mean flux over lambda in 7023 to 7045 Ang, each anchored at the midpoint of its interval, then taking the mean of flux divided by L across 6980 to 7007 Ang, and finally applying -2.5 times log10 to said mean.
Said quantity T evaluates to 0.01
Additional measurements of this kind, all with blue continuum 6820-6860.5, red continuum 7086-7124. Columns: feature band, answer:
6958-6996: 0.004 mag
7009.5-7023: 0.009 mag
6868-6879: -0.028 mag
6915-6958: -0.011 mag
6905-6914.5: 0.027 mag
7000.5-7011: 0.067 mag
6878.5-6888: -0.037 mag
